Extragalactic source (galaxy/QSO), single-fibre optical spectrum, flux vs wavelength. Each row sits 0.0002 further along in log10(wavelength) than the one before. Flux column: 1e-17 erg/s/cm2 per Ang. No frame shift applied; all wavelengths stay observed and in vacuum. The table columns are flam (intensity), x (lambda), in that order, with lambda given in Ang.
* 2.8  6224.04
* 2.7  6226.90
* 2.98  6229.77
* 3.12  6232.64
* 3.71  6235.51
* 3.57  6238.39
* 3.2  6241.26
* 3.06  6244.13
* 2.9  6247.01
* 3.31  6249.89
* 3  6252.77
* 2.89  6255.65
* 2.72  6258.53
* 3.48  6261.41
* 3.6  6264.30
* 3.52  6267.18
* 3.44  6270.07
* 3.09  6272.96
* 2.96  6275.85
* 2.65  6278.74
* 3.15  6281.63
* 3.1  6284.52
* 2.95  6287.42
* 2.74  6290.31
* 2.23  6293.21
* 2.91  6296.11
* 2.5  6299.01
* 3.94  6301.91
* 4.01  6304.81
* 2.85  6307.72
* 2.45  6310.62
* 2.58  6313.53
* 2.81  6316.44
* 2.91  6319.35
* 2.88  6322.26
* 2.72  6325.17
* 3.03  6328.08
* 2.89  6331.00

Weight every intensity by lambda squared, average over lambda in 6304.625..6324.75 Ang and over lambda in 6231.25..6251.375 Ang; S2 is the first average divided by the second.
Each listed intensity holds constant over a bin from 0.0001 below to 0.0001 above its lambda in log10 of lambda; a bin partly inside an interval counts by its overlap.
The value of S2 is 0.9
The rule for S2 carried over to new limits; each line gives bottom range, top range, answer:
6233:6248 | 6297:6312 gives 0.98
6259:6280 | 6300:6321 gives 0.96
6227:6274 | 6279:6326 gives 0.92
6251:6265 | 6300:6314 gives 1.04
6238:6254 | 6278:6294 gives 0.91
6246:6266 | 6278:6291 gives 0.95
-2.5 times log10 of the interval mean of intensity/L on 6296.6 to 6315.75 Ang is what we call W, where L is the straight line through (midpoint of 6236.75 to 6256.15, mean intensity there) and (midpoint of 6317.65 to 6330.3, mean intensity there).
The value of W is -0.03 mag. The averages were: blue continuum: 3.15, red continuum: 2.88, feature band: 3.04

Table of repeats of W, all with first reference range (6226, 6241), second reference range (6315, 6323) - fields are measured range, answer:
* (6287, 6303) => 0.04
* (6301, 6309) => -0.22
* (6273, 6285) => 0.02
